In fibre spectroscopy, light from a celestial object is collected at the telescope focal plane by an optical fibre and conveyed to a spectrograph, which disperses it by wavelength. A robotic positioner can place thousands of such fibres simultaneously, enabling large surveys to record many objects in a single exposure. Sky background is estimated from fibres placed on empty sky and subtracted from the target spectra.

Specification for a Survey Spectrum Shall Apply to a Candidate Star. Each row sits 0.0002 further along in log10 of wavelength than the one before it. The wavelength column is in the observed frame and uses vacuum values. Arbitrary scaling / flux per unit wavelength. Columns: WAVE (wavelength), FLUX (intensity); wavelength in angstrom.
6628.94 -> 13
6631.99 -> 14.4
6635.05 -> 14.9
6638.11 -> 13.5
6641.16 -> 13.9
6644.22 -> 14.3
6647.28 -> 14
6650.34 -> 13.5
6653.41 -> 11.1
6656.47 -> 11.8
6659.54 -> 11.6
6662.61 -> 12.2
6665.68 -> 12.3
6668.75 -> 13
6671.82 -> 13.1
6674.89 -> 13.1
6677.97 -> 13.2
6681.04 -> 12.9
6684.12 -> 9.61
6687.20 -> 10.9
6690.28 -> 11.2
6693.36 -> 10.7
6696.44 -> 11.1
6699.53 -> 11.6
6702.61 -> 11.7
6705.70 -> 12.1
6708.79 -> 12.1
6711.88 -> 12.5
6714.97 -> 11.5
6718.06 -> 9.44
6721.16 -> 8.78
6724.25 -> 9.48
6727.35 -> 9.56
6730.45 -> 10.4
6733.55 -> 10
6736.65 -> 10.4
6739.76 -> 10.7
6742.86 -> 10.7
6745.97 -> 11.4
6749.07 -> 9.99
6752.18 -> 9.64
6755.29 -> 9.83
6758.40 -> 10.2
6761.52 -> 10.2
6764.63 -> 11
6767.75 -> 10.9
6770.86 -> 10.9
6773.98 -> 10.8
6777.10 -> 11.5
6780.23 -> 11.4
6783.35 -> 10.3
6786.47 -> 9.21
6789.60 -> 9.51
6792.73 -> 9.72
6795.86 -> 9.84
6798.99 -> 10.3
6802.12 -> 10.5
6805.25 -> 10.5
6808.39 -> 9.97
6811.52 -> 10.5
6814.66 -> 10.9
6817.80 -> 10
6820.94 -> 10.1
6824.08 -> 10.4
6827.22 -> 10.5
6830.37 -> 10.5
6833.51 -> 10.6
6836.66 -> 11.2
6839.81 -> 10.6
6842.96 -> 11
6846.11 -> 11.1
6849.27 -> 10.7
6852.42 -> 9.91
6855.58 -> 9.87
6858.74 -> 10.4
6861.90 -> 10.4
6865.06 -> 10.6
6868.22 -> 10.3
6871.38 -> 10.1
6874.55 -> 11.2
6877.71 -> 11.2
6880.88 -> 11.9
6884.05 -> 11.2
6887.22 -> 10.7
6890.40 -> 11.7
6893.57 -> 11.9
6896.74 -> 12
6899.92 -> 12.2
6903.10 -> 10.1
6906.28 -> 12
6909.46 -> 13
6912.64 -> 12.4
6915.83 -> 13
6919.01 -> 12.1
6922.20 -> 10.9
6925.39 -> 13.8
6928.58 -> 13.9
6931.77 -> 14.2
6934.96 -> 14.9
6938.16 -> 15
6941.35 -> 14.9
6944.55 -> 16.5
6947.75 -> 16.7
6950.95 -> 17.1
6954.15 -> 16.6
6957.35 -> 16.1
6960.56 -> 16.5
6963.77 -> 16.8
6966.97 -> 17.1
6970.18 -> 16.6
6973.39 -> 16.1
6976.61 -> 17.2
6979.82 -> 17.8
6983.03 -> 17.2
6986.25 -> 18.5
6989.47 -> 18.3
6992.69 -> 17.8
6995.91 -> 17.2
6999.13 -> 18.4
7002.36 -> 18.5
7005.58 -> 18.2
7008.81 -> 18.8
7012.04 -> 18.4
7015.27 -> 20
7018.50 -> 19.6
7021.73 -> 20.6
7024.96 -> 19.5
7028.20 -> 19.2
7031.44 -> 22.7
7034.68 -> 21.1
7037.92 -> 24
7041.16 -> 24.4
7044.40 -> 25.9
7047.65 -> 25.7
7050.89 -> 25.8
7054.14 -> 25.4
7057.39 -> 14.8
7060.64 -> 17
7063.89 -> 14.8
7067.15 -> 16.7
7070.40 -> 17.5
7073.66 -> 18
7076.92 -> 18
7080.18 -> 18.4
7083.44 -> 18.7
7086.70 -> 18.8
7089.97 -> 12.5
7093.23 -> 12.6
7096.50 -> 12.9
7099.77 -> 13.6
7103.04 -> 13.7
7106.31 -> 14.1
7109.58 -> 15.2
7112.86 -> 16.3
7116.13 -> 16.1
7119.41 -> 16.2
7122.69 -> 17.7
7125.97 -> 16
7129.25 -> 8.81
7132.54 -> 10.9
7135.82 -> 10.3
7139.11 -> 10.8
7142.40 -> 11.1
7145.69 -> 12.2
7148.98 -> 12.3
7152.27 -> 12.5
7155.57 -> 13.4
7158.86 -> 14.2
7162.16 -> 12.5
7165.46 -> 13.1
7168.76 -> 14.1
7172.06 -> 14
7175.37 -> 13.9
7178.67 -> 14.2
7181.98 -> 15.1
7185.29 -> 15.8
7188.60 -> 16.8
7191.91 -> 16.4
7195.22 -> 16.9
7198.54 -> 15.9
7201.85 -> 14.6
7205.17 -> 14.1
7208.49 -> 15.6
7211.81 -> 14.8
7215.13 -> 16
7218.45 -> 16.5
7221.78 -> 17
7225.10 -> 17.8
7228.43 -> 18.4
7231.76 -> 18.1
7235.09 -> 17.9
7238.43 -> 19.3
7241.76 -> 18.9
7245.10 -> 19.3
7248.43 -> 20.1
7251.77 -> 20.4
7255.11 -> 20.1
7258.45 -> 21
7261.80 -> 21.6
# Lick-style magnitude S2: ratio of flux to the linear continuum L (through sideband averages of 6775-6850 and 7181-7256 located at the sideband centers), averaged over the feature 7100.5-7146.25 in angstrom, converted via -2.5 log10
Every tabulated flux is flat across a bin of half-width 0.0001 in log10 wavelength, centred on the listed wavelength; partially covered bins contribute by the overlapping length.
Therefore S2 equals 0.152 mag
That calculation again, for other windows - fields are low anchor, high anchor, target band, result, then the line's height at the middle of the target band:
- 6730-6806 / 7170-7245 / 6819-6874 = 0.09 mag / 11.5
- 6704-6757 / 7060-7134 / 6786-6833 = 0.14 mag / 11.6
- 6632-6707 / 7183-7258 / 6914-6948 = 0.05 mag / 14.8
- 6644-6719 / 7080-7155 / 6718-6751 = 0.21 mag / 12.2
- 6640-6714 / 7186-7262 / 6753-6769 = 0.25 mag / 13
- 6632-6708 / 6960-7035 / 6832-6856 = 0.41 mag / 15.6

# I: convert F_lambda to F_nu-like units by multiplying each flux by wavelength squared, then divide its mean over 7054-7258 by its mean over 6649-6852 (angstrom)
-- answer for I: 1.6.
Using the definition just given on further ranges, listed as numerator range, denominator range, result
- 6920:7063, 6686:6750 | 1.84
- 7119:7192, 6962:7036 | 0.76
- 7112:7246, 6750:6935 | 1.50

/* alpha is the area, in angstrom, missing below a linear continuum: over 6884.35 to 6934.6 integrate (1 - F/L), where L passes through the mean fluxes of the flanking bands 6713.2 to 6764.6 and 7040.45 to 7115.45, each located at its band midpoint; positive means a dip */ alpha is 6.1 angstrom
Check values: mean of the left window 10.2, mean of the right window 17.7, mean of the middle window 12.3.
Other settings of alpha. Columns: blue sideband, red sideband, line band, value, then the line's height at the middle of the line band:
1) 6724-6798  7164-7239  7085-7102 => 0.5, 14.5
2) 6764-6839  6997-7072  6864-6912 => 9.3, 14.1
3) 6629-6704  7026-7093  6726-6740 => 3.6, 13.7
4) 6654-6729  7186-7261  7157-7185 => 4.9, 17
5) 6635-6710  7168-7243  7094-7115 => 1.6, 15.5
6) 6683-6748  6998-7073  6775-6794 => 3.7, 12.8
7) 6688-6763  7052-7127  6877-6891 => 1.9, 13.1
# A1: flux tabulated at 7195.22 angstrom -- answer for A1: 16.9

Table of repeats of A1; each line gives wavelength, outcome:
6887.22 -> 10.7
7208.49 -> 15.6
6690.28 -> 11.2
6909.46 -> 13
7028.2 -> 19.2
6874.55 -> 11.2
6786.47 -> 9.21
